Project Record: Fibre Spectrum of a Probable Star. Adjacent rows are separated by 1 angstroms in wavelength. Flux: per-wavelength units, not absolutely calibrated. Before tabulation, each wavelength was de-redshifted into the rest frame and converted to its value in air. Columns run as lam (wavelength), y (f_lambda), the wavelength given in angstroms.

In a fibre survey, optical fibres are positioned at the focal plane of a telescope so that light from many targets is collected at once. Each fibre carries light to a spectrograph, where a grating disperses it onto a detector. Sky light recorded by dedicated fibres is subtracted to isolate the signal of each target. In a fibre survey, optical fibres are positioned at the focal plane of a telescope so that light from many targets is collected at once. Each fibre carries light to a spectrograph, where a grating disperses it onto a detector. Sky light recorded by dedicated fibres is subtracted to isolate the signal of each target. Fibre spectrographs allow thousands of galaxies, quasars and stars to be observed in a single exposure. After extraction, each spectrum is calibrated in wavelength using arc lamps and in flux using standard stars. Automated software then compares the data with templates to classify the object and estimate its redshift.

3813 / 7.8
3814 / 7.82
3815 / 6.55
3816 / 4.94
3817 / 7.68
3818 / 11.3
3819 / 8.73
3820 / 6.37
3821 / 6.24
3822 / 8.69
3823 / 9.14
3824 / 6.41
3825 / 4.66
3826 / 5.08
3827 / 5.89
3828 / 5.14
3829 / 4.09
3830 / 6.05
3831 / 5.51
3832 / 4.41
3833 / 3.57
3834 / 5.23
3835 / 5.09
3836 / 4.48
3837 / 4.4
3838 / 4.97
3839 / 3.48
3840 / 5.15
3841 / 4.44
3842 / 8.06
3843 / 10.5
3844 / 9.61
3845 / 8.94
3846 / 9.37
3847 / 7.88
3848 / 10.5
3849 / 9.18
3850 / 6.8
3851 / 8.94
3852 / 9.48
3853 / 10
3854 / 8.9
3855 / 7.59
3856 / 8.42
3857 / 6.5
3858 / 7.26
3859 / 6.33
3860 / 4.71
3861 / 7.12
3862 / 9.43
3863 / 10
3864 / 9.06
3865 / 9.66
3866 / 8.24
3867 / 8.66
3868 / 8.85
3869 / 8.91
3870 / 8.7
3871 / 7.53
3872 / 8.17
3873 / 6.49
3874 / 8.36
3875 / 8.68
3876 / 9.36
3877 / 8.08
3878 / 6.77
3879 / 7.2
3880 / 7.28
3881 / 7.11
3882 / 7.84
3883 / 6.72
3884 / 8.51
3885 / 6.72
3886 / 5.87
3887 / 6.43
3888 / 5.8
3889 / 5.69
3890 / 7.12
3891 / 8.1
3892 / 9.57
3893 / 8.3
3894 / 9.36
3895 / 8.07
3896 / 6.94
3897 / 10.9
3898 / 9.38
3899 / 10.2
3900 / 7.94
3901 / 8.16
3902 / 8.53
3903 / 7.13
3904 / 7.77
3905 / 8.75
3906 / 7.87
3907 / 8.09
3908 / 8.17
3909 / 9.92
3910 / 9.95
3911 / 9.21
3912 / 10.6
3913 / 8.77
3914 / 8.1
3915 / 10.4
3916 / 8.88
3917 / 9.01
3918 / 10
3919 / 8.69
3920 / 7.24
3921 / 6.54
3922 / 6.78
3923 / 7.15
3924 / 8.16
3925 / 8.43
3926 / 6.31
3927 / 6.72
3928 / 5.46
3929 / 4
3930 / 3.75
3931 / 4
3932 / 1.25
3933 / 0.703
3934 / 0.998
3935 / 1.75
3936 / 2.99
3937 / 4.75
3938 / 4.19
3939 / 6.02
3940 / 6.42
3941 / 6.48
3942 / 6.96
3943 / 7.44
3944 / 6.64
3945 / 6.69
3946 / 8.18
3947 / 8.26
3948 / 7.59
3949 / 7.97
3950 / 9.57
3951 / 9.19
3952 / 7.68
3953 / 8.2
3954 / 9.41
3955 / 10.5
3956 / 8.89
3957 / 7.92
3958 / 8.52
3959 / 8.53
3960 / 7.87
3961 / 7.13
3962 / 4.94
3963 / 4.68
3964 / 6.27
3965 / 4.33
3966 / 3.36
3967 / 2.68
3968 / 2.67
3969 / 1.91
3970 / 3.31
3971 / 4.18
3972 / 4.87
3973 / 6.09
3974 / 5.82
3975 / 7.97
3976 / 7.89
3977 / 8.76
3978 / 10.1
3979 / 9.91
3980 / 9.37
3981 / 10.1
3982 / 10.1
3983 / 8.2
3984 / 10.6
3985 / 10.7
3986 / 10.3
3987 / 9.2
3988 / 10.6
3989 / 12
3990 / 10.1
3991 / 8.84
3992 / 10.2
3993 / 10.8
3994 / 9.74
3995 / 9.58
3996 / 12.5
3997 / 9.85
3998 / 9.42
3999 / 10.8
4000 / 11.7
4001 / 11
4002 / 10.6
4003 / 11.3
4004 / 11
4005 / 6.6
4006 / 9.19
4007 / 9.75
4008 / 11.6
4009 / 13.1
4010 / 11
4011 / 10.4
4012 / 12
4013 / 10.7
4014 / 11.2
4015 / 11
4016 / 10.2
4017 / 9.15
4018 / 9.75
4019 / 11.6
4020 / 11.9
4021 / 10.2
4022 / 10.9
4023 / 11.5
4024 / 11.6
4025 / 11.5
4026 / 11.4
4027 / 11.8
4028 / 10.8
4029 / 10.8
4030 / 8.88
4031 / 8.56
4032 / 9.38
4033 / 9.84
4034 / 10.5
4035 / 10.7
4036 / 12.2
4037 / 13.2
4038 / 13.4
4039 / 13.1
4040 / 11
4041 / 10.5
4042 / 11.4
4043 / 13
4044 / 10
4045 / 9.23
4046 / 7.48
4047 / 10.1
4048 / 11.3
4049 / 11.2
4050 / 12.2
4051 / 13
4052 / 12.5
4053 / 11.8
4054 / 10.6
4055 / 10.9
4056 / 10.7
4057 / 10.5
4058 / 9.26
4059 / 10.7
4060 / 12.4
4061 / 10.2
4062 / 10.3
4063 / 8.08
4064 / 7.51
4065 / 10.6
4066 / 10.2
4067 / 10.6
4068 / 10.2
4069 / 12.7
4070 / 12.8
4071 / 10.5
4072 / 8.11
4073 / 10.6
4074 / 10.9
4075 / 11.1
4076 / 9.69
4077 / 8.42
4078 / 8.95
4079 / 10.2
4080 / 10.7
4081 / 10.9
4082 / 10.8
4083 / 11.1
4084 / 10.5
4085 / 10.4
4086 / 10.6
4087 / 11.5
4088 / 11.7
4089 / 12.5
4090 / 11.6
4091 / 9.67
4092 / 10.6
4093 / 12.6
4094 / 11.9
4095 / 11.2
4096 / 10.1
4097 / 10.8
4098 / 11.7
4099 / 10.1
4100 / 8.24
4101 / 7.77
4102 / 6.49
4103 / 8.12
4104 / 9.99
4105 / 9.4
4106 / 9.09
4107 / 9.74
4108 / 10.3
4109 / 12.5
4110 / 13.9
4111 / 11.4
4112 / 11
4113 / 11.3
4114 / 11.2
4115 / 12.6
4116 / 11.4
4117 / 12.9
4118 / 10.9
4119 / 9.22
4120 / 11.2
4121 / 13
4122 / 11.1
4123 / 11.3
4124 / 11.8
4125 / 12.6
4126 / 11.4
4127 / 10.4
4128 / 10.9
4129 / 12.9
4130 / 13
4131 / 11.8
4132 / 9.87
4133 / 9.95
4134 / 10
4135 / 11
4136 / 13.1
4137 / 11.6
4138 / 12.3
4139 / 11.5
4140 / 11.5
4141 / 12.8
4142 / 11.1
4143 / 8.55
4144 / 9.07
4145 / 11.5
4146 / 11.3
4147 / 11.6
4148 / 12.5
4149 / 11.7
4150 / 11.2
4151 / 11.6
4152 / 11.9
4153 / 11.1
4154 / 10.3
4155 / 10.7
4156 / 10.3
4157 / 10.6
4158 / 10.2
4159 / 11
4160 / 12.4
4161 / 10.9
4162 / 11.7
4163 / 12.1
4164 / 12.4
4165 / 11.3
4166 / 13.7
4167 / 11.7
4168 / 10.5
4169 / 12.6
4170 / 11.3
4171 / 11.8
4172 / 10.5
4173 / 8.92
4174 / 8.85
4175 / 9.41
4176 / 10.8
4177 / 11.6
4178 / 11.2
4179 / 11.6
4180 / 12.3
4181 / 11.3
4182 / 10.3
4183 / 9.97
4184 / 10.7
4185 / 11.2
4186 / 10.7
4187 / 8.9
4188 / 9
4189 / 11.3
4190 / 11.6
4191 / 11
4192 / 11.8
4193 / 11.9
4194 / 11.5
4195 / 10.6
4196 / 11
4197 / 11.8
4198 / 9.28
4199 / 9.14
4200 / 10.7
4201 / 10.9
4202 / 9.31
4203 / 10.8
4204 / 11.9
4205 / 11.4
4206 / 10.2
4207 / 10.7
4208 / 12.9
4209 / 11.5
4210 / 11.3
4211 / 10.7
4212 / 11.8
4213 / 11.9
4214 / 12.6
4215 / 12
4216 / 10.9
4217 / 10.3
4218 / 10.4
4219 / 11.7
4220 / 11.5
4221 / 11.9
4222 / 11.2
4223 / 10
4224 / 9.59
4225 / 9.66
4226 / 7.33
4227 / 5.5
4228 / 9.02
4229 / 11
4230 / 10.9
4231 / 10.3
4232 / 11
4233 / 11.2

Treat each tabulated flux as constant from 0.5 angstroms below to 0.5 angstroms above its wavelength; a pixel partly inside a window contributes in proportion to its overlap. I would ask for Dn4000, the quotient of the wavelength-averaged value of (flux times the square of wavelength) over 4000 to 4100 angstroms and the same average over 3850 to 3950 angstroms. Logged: 1.55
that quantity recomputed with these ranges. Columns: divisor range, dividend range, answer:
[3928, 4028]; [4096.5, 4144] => 1.42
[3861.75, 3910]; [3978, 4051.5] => 1.40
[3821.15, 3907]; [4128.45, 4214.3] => 1.73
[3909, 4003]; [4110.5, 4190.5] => 1.62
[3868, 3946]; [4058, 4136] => 1.63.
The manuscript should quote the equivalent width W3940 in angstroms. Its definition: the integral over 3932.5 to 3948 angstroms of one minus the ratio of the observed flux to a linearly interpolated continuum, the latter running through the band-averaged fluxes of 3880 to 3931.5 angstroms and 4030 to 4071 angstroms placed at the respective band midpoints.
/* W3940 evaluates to 5.9 angstroms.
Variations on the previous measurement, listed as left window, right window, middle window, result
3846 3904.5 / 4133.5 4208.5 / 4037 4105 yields -3.83 angstroms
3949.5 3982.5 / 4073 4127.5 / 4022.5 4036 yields -2.81 angstroms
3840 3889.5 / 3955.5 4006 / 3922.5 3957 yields 7.98 angstroms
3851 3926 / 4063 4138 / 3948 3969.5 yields 5.29 angstroms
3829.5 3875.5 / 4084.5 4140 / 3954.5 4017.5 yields 3.67 angstroms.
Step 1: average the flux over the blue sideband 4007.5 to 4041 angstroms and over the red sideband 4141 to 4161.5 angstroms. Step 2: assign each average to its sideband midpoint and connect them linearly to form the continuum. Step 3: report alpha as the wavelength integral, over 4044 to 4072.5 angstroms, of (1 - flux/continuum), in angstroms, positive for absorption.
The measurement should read 1.3 angstroms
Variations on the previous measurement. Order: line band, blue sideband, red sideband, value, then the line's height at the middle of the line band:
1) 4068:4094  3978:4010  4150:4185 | -0.2 angstroms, 10.7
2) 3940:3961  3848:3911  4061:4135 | 2.1 angstroms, 8.96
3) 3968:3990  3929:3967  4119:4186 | -3.6 angstroms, 6.91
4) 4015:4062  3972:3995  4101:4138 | -4.2 angstroms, 10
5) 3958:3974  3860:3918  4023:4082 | 7.5 angstroms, 9.42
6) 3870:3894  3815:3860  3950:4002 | -0.6 angstroms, 7.34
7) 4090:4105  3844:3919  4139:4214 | 0.5 angstroms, 10.3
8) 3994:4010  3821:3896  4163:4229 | -3.1 angstroms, 8.81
